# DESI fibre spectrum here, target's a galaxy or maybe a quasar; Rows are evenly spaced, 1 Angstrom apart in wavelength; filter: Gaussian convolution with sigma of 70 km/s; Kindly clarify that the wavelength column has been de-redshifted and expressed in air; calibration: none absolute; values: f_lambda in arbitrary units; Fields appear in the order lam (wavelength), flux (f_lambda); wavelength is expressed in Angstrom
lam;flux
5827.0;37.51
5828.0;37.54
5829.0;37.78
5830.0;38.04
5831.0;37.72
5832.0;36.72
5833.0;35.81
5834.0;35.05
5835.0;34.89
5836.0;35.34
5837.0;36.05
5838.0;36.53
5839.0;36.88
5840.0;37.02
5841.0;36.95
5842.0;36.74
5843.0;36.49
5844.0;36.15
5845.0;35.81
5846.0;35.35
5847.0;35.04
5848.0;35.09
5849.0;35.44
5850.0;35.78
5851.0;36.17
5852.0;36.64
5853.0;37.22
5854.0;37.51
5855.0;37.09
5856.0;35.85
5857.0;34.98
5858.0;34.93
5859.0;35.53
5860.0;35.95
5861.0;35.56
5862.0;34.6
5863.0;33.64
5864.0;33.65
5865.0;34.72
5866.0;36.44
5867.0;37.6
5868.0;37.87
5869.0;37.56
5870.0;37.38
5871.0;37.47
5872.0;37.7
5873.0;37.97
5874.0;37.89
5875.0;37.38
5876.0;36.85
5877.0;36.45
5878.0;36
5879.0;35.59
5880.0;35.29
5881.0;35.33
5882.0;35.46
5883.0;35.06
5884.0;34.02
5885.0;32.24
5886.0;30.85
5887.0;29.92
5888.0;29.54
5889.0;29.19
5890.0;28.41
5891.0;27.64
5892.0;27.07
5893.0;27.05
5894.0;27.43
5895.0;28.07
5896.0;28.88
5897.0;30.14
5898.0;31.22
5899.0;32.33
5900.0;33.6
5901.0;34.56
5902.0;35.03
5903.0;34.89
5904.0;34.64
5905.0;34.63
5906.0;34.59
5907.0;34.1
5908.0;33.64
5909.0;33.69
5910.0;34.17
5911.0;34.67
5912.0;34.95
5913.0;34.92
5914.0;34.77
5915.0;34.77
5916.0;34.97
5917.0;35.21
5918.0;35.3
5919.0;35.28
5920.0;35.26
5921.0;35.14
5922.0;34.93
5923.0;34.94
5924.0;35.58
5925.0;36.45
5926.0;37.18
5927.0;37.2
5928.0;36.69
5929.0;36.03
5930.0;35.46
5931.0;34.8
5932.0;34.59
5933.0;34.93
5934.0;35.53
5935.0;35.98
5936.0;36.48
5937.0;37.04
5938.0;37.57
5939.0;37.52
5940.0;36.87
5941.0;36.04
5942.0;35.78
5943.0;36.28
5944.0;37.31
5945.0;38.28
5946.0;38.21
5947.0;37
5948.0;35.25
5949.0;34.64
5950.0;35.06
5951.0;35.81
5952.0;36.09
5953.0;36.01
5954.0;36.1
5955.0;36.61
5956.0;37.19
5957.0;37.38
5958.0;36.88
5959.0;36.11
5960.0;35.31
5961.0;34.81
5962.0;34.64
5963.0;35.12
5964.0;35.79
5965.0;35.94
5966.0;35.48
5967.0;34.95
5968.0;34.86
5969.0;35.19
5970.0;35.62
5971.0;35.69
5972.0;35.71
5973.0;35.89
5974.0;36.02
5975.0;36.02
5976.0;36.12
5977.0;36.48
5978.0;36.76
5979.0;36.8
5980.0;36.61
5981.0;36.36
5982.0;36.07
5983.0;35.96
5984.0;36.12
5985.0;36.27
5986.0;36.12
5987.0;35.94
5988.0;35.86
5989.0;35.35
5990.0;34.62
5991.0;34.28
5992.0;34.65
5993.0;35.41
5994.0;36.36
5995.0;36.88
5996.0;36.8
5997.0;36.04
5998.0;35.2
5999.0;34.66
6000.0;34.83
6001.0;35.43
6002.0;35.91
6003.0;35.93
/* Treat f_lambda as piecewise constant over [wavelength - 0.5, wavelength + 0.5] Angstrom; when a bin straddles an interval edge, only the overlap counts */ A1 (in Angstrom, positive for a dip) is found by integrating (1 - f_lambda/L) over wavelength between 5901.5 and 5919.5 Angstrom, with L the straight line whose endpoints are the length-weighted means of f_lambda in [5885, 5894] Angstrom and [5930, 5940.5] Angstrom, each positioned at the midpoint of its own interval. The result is -1.4 Angstrom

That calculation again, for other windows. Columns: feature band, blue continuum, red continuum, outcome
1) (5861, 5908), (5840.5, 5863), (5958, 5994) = 2.9 Angstrom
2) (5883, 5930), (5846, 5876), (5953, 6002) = 3.7 Angstrom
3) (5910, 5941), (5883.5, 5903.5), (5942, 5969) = -2.1 Angstrom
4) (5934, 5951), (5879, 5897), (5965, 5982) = -1.2 Angstrom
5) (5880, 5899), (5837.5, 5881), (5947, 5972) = 2.9 Angstrom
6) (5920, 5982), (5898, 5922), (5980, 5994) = -1.6 Angstrom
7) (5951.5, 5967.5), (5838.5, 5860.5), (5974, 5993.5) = 0.0 Angstrom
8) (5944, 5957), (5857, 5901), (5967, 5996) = -0.5 Angstrom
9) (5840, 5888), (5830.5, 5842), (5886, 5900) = -4.3 Angstrom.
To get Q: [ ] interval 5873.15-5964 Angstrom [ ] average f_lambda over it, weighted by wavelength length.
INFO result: 34.6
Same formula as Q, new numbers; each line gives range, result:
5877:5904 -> 31.9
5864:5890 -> 35.1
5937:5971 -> 36.1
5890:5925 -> 33.2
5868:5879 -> 37.2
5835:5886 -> 36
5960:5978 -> 35.6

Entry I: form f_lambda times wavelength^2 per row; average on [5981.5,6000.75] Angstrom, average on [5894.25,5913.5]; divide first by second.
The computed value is 1.10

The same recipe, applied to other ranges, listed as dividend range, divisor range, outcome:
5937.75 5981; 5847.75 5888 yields 1.05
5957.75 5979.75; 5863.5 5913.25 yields 1.09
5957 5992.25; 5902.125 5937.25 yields 1.03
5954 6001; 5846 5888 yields 1.04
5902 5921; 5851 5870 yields 0.98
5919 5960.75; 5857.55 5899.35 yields 1.10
